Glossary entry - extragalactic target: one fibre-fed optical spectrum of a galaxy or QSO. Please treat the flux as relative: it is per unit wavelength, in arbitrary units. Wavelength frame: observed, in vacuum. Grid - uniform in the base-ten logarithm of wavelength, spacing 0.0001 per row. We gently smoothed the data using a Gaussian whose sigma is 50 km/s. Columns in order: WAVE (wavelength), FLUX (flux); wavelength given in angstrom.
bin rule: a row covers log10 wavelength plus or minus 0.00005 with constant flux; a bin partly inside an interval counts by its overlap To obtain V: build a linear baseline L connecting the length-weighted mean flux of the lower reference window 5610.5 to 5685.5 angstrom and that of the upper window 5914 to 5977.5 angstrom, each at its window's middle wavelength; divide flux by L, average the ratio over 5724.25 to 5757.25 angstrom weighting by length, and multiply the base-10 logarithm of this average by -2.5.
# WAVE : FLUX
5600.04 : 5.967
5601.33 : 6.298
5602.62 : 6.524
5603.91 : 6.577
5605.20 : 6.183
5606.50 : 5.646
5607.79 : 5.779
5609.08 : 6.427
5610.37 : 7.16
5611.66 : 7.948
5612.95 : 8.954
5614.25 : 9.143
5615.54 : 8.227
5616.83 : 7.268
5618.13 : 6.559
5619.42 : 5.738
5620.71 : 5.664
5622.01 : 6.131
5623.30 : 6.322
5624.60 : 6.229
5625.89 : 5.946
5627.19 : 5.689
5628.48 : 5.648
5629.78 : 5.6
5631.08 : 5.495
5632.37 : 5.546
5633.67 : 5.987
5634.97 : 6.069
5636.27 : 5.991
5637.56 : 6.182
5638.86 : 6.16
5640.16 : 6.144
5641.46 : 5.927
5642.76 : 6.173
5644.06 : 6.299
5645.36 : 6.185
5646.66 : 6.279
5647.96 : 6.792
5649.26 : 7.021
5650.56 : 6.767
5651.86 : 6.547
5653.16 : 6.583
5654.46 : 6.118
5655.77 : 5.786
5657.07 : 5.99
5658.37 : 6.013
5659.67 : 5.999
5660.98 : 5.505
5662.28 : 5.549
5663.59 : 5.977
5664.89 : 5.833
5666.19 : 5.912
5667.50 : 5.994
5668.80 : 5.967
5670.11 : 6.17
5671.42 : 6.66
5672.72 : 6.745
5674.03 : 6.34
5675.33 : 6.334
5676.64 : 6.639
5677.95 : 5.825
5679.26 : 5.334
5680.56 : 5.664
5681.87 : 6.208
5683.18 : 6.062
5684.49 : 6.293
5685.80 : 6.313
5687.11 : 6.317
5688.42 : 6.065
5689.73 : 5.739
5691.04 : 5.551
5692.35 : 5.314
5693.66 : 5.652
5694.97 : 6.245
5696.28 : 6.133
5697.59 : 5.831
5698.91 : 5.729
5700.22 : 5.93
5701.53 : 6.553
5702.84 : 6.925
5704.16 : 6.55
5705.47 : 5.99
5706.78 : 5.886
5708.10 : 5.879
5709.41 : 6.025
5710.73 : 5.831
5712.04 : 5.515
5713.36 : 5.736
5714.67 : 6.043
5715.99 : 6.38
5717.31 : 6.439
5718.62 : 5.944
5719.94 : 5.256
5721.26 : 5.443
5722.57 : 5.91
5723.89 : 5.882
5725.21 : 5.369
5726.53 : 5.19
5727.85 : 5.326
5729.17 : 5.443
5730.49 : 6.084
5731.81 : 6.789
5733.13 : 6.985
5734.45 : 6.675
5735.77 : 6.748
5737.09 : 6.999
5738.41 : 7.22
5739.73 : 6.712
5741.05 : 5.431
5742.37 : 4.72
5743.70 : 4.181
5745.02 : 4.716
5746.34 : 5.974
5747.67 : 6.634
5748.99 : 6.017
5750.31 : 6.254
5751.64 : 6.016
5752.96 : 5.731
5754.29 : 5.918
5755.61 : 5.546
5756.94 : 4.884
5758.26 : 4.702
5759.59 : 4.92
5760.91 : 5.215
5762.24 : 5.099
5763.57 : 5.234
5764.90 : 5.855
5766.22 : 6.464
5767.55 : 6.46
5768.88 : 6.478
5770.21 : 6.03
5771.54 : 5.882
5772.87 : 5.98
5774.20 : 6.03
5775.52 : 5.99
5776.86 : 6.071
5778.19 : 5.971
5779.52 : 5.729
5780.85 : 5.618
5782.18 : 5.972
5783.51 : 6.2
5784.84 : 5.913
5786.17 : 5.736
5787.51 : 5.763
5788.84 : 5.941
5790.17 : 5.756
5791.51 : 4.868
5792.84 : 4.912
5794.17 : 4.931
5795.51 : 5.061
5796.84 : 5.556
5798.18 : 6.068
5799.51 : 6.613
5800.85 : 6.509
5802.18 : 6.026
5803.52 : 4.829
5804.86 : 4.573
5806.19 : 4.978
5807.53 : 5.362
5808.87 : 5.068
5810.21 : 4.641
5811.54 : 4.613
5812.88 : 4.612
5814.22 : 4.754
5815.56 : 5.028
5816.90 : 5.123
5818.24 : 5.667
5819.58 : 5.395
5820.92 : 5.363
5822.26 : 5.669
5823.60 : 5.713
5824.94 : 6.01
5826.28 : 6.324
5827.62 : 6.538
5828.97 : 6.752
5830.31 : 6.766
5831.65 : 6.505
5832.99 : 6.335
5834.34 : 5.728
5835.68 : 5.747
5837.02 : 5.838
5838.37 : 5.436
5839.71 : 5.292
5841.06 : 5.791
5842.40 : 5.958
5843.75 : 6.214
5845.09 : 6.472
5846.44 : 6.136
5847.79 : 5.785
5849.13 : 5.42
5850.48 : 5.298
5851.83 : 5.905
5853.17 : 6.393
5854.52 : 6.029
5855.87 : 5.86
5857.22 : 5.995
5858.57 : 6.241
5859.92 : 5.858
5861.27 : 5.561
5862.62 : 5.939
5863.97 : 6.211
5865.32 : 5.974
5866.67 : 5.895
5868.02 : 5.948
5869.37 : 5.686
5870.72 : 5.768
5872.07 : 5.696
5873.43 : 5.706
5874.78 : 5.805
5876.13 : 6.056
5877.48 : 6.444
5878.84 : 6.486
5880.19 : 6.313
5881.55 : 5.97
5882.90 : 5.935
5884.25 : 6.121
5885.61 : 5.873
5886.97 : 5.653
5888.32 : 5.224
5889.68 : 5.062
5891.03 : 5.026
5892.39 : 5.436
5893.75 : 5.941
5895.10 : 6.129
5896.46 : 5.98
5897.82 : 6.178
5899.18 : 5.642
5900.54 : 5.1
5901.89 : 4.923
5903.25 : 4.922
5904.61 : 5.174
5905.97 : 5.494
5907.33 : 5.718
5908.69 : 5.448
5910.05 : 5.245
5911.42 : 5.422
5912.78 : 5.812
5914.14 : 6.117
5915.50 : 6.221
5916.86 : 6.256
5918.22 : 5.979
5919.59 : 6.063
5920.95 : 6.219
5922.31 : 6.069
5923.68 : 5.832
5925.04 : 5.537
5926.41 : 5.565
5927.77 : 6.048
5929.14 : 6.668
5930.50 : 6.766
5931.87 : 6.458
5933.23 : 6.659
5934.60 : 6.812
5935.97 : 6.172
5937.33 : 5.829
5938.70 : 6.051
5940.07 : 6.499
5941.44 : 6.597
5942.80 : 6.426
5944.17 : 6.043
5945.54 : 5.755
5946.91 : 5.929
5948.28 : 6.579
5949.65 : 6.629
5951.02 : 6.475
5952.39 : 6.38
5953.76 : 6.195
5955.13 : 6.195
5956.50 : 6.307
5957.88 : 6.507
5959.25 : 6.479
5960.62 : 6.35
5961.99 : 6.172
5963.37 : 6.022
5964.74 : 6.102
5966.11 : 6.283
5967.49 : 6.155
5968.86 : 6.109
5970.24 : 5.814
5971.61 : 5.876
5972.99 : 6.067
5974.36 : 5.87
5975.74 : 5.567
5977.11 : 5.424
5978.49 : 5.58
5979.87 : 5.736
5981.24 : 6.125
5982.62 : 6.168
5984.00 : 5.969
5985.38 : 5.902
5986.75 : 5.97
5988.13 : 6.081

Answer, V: 0.06 mag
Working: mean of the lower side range 6.29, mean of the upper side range 6.18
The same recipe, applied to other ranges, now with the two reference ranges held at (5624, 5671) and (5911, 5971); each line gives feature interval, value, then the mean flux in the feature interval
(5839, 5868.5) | 0.043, 5.92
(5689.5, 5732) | 0.037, 5.89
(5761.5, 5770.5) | 0.033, 5.93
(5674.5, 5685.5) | 0.003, 6.06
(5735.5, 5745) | 0.040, 5.89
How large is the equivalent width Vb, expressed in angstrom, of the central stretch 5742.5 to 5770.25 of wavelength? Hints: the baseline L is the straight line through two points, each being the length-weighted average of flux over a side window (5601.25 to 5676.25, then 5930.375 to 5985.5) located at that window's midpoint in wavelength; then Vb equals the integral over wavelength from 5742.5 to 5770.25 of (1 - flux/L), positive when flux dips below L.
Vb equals 2.91 angstrom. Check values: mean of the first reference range 6.32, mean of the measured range 5.61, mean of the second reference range 6.17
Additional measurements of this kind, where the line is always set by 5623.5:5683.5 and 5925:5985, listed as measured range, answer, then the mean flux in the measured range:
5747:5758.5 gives 0.62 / 5.78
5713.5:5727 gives 0.69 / 5.79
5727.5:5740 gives -0.85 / 6.52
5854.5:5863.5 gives 0.31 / 5.92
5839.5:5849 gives 0.28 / 5.95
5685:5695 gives 0.35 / 5.88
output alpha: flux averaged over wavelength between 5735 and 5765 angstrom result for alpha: 5.68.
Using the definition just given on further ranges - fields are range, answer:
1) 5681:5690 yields 6.14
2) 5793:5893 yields 5.73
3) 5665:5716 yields 6.05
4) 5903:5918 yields 5.65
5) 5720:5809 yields 5.75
